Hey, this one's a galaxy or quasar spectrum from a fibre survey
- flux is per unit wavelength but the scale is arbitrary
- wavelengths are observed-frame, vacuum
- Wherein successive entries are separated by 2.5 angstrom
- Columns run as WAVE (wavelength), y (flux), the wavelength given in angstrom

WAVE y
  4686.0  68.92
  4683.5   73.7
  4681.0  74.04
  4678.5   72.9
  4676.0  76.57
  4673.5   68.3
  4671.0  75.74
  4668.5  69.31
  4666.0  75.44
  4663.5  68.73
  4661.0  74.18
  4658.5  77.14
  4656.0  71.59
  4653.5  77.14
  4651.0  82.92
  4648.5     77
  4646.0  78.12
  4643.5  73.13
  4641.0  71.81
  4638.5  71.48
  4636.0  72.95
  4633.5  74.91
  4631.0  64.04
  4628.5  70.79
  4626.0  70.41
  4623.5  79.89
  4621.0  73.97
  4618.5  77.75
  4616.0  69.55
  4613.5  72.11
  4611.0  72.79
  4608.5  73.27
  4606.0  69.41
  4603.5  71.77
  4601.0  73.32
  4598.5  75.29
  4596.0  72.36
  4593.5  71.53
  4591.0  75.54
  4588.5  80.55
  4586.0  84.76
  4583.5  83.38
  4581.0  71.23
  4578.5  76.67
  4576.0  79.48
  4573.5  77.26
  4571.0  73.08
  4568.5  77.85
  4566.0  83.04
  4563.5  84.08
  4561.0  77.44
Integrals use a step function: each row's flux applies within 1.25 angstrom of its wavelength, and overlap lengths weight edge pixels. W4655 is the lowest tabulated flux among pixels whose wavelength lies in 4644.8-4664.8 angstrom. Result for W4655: 68.73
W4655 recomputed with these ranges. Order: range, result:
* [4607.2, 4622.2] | 69.55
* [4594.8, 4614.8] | 69.41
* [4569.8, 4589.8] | 71.23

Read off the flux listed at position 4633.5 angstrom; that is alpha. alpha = 74.91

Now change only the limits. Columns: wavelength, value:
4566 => 83.04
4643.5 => 73.13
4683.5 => 73.7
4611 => 72.79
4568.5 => 77.85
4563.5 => 84.08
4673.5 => 68.3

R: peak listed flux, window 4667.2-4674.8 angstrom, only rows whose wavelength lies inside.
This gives 75.74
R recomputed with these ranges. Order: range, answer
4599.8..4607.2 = 73.32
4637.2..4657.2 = 82.92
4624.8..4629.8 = 70.79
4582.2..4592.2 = 84.76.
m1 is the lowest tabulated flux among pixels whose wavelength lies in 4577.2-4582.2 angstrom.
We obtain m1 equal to 71.23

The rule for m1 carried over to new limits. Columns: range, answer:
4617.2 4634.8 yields 64.04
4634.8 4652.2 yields 71.48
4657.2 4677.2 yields 68.3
